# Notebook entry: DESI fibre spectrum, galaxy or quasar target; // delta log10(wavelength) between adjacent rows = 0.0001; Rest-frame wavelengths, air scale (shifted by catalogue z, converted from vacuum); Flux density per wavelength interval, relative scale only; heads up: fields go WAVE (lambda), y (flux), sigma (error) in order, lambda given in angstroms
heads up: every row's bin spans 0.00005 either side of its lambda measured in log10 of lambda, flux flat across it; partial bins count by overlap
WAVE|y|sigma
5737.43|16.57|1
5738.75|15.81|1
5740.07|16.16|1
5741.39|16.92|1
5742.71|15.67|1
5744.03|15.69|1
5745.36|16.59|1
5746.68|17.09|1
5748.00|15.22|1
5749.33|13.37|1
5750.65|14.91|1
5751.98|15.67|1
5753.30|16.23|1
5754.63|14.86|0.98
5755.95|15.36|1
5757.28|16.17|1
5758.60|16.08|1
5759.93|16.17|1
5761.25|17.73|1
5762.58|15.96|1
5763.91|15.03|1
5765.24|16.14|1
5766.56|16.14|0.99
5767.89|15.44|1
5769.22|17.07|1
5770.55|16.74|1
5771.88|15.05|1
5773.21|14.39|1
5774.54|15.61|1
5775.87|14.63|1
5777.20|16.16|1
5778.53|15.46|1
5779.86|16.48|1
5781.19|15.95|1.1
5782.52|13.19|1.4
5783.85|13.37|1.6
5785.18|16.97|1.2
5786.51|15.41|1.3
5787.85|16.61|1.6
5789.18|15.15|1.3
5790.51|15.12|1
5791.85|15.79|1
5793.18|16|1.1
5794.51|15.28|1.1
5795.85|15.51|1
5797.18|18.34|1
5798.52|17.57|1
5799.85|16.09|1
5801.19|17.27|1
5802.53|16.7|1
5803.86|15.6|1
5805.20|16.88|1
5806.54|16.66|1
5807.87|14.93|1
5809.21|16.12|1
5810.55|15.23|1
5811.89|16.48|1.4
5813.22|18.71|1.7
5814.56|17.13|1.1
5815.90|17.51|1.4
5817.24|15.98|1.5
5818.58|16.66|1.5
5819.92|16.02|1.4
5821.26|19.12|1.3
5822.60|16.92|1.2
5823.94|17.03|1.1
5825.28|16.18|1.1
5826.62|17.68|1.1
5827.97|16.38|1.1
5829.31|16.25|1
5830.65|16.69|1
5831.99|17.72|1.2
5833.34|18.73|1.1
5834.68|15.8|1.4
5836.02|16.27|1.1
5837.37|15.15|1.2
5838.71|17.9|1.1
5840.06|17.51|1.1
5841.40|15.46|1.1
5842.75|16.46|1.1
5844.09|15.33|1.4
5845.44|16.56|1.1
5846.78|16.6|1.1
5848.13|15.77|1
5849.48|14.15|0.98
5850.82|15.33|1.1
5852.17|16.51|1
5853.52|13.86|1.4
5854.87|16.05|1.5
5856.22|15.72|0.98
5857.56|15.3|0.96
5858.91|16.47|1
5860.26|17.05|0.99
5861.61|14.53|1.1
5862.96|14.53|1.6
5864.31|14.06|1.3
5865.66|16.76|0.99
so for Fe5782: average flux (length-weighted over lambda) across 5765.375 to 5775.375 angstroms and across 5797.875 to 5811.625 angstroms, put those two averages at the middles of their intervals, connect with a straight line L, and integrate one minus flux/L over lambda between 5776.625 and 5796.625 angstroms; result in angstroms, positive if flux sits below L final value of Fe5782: 0.6 angstroms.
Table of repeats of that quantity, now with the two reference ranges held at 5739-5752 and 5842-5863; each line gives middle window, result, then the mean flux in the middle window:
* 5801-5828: -1.8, 16.7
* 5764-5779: 0.0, 15.7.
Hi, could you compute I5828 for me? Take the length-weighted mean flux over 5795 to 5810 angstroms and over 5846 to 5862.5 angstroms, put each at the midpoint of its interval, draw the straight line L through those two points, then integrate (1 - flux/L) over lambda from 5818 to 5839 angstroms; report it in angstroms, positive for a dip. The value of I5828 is -1.1 angstroms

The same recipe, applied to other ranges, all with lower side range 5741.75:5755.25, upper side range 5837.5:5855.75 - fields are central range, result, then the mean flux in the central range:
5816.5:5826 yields -0.6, 16.9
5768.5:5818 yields -1.0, 16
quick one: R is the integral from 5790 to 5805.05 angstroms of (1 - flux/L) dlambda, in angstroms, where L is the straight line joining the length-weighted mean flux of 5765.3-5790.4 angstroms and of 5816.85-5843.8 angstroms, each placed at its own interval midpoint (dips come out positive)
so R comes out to -0.3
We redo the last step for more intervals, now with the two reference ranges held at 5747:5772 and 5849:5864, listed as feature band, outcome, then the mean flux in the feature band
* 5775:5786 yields 0.29 angstroms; 15.3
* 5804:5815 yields -0.62 angstroms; 16.5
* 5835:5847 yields -0.68 angstroms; 16.3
